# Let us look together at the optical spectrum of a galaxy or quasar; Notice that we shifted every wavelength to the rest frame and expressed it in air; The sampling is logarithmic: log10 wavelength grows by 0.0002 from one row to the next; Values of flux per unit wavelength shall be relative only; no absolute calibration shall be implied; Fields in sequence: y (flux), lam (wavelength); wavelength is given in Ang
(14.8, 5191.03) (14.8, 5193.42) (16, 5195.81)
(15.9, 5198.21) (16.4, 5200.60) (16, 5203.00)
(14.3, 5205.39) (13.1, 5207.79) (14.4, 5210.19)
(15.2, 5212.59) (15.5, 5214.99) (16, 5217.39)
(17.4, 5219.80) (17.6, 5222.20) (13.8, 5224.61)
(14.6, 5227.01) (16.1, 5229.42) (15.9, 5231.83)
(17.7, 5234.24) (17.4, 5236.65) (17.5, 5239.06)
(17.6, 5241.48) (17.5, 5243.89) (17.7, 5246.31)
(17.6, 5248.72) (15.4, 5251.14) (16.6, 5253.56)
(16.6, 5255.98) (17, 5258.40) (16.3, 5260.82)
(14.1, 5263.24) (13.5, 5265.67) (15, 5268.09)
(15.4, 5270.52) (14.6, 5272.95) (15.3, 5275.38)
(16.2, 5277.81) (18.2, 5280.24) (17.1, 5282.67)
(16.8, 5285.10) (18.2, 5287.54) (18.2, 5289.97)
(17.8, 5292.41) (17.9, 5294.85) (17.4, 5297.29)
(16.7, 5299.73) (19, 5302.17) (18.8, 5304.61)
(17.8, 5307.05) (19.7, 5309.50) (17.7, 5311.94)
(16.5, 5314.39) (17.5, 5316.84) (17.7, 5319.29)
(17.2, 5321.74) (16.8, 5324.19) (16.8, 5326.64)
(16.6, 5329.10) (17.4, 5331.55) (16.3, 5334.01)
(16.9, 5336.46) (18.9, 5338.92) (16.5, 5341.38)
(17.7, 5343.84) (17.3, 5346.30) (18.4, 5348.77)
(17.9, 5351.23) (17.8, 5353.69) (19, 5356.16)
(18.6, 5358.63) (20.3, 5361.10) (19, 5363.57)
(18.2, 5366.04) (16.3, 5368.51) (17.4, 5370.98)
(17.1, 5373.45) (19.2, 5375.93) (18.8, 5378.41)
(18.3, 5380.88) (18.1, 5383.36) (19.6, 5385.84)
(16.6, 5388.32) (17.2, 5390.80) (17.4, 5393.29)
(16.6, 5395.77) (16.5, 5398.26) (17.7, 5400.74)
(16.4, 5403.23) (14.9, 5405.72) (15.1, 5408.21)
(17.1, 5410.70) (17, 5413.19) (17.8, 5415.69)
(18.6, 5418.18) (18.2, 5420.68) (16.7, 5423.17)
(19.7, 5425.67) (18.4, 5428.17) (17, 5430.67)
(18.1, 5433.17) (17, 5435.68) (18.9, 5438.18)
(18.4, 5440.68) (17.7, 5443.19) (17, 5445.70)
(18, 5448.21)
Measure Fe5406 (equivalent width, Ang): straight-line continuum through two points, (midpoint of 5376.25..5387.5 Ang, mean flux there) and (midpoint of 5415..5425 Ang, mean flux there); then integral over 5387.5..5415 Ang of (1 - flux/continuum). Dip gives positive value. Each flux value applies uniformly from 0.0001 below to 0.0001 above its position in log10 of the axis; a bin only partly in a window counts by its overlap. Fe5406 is 2.5 Ang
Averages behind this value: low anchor 18.7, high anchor 17.9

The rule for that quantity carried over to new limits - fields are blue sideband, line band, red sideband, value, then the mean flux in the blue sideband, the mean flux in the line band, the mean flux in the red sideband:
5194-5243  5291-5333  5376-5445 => -2.21 Ang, 15.9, 17.6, 17.6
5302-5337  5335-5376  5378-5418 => -1.50 Ang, 17.5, 18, 17.2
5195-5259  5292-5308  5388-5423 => -1.39 Ang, 16.2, 17.9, 16.9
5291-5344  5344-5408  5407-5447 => -0.49 Ang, 17.5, 17.7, 17.7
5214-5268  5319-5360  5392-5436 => -1.66 Ang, 16.3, 17.5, 17.2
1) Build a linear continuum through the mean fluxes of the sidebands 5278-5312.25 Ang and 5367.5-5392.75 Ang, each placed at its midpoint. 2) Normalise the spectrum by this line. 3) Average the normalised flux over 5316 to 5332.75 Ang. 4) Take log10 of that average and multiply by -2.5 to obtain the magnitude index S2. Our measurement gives 0.05 mag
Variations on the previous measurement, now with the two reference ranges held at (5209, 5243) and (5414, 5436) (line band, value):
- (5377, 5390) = -0.041 mag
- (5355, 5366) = -0.102 mag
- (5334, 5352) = -0.020 mag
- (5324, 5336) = 0.021 mag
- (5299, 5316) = -0.070 mag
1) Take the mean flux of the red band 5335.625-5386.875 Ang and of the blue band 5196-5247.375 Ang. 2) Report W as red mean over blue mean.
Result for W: 1.1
